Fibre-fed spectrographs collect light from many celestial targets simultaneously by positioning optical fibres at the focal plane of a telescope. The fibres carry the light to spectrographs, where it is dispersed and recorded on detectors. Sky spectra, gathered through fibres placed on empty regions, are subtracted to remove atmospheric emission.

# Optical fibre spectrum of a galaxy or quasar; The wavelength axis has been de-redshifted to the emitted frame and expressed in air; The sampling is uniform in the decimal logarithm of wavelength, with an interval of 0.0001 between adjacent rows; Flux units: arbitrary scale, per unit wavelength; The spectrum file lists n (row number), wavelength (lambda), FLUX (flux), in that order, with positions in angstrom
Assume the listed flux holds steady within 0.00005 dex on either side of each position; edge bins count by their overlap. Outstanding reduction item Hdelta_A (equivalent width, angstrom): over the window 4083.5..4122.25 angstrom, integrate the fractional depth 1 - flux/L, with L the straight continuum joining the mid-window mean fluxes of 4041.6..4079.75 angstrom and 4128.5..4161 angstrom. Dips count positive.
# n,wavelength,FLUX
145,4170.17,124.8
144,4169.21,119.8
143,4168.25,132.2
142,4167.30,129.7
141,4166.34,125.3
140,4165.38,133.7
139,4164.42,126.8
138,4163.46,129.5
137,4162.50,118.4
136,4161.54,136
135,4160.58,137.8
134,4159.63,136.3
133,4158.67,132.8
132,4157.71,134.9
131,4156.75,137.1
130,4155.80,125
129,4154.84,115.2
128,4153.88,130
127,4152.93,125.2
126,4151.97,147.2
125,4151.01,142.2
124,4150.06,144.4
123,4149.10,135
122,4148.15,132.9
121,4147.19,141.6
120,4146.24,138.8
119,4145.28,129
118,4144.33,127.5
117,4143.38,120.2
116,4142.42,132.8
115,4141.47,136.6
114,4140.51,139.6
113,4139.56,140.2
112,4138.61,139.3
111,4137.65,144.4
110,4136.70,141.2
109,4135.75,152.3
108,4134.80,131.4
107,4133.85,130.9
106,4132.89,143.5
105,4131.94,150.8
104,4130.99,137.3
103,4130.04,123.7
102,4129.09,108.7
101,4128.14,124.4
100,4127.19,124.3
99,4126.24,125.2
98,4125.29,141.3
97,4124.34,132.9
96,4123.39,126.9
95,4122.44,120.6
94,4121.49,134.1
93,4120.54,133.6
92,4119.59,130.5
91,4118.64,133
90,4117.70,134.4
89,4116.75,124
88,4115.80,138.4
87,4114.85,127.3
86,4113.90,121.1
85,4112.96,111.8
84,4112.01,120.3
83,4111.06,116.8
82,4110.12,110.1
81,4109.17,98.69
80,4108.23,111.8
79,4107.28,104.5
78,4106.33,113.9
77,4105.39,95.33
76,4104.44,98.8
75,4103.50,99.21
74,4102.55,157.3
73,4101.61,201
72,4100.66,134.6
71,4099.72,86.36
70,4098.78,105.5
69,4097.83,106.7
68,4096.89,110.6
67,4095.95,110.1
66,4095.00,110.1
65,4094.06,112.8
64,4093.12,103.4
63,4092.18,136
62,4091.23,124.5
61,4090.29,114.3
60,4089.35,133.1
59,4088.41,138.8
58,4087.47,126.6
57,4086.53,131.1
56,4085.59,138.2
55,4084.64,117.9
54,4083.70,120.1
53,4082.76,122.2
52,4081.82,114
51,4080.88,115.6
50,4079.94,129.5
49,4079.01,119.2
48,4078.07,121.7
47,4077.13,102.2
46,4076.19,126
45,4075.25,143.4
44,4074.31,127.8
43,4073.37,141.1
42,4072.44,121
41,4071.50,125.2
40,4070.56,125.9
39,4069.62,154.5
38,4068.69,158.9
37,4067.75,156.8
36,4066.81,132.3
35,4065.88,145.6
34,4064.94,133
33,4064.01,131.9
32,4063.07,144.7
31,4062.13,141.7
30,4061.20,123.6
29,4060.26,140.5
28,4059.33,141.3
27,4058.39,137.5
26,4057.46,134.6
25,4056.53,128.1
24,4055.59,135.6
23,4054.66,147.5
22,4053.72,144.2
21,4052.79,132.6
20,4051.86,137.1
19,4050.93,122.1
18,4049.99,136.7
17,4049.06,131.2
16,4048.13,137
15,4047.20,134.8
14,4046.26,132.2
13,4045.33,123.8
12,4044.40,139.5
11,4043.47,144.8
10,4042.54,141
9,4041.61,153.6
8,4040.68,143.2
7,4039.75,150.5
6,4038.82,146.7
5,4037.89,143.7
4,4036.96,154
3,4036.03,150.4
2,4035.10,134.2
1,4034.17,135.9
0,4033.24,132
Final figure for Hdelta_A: 3.9 angstrom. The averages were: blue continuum 135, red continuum 135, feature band 121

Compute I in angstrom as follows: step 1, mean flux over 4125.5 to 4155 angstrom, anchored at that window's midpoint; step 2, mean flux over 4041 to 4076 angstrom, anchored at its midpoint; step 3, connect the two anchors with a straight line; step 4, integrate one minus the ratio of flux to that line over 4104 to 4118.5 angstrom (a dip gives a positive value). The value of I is 2.1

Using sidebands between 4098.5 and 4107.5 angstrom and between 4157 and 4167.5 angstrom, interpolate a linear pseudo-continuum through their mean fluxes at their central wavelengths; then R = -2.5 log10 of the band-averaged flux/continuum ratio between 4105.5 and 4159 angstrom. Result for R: -0.03 mag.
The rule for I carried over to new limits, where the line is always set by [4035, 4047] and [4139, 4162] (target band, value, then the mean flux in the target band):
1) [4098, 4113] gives 2.3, 117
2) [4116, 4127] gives 0.5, 131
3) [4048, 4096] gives 3.4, 131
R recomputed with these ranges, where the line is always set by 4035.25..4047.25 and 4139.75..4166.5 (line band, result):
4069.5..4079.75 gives 0.10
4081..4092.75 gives 0.11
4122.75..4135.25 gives 0.03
